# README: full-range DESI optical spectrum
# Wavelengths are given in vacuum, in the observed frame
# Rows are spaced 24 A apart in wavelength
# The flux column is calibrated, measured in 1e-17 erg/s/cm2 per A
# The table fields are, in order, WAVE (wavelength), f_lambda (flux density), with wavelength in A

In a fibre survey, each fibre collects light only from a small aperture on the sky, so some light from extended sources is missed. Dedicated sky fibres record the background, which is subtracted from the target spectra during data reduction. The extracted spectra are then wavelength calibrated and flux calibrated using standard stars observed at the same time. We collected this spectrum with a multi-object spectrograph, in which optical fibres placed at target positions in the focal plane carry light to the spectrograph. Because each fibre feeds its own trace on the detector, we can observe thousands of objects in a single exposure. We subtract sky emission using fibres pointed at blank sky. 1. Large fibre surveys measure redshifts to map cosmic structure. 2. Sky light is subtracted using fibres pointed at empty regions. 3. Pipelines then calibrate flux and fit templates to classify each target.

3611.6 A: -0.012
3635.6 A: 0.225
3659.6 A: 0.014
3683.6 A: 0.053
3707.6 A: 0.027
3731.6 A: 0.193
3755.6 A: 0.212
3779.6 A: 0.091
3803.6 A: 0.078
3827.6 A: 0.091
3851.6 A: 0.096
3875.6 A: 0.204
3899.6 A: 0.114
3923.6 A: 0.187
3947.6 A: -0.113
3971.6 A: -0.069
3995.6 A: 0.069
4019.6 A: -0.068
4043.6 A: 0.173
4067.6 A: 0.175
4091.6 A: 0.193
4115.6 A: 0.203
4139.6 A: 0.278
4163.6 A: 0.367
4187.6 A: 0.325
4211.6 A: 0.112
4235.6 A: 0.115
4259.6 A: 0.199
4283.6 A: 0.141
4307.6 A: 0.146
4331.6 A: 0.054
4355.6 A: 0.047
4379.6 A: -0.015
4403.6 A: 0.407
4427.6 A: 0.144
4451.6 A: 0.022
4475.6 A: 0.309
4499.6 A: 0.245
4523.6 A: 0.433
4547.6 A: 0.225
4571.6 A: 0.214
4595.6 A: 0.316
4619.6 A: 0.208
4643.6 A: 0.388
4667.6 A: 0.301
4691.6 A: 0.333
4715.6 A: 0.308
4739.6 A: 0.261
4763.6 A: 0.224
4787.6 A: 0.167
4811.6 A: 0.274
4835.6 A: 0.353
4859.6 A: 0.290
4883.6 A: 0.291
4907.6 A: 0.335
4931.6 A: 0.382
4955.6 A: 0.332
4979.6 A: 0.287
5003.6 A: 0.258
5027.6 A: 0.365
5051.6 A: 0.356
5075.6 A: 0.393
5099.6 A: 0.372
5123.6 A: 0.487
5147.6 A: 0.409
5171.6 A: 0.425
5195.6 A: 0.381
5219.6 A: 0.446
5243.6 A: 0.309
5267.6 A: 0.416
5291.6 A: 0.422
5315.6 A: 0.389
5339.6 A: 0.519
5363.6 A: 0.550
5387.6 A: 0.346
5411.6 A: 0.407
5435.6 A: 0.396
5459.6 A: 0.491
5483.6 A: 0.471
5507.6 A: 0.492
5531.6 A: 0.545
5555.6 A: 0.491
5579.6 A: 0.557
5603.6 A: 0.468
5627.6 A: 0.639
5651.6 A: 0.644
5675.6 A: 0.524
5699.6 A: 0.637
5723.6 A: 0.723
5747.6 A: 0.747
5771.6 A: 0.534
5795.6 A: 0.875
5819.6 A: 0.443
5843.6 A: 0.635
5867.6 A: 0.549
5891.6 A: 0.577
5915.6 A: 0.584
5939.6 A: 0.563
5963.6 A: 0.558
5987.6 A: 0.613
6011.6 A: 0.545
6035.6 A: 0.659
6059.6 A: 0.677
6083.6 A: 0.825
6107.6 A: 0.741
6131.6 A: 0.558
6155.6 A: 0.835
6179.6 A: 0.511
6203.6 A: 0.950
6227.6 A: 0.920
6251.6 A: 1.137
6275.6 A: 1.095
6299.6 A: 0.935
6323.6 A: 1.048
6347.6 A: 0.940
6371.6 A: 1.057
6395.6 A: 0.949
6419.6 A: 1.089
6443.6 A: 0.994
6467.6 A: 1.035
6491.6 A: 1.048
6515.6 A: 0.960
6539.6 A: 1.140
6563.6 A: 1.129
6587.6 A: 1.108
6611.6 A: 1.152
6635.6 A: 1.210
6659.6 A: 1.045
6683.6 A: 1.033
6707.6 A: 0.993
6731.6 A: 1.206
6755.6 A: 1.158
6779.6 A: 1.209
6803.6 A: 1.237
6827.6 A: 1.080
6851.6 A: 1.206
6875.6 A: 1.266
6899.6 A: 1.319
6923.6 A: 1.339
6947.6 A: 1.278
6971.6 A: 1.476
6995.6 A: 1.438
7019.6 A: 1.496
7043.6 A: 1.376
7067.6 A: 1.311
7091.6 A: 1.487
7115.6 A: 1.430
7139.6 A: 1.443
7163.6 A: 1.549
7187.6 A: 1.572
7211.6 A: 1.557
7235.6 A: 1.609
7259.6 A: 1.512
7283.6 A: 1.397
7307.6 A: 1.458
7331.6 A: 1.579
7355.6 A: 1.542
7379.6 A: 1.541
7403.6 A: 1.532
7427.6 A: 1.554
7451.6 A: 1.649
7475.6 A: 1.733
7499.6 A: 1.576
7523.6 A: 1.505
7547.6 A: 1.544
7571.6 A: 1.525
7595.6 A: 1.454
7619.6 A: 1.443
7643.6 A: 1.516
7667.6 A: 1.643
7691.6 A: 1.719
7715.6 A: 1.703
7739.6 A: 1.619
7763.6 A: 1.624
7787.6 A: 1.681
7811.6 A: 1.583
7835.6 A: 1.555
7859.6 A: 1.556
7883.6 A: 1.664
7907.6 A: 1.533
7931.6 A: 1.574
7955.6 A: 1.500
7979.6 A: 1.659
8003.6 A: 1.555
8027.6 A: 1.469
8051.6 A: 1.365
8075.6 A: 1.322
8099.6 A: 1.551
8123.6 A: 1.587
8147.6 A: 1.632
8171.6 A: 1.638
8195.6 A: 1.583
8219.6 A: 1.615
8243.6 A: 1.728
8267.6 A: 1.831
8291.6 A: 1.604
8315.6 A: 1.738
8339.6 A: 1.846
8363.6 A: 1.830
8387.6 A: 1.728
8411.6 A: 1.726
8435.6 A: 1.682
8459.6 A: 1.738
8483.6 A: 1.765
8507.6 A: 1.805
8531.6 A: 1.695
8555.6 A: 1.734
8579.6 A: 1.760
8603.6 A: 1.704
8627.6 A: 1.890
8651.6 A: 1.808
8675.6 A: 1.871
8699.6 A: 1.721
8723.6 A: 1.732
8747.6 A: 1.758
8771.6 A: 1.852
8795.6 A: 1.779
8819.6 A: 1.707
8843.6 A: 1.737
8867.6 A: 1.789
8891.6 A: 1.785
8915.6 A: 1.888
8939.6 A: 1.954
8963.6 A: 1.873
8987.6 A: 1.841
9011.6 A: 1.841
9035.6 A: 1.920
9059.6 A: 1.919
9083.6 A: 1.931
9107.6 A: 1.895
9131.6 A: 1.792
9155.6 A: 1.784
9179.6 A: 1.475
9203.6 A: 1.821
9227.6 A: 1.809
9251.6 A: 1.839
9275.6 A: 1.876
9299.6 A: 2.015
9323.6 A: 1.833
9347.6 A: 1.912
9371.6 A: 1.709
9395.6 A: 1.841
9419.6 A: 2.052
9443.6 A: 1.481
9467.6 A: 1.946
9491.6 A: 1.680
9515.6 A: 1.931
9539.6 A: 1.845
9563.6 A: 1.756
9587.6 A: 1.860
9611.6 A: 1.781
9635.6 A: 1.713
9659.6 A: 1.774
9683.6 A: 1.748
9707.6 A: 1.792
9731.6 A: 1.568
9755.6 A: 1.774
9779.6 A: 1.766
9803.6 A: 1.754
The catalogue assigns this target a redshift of 0.56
